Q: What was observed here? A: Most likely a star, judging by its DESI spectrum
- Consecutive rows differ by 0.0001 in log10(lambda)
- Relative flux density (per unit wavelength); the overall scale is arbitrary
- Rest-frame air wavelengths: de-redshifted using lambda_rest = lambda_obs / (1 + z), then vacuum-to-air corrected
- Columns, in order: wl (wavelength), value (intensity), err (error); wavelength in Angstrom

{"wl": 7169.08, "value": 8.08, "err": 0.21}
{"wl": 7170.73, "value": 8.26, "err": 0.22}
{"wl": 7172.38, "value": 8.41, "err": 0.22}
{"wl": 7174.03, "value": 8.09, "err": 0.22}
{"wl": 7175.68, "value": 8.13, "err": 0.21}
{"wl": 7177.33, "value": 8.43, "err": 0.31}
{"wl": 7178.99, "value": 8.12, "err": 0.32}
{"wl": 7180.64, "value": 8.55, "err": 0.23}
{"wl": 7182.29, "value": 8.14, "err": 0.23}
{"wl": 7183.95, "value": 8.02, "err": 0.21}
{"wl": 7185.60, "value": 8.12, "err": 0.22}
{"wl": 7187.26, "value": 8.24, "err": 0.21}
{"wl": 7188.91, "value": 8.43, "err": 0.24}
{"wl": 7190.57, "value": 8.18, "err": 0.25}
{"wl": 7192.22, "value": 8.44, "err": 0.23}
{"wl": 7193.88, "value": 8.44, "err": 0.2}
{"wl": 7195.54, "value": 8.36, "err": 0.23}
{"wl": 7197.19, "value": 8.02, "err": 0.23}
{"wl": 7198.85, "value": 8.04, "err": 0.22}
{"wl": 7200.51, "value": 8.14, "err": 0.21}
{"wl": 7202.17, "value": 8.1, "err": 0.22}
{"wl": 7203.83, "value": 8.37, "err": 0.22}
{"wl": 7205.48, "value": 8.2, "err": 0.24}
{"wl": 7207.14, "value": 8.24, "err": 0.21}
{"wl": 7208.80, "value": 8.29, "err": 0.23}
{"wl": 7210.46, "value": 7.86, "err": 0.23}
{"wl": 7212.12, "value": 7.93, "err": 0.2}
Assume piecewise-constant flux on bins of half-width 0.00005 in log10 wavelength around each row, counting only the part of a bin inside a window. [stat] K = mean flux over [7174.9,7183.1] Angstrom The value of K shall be 8.28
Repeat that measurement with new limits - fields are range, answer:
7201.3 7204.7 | 8.25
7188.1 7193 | 8.35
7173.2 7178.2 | 8.21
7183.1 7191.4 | 8.2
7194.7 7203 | 8.13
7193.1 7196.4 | 8.4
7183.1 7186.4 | 8.07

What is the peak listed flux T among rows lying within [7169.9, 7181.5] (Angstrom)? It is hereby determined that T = 8.55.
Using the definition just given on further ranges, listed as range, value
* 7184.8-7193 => 8.44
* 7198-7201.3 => 8.14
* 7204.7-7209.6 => 8.29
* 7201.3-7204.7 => 8.37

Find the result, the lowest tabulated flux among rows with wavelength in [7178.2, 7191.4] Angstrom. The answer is 8.02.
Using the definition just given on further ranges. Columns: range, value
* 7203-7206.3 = 8.2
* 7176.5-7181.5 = 8.12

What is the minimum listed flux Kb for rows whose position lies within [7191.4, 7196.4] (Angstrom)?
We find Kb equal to 8.36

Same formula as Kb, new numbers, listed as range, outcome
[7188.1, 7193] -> 8.18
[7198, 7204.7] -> 8.04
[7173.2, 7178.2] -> 8.09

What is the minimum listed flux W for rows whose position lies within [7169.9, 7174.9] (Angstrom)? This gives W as 8.09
